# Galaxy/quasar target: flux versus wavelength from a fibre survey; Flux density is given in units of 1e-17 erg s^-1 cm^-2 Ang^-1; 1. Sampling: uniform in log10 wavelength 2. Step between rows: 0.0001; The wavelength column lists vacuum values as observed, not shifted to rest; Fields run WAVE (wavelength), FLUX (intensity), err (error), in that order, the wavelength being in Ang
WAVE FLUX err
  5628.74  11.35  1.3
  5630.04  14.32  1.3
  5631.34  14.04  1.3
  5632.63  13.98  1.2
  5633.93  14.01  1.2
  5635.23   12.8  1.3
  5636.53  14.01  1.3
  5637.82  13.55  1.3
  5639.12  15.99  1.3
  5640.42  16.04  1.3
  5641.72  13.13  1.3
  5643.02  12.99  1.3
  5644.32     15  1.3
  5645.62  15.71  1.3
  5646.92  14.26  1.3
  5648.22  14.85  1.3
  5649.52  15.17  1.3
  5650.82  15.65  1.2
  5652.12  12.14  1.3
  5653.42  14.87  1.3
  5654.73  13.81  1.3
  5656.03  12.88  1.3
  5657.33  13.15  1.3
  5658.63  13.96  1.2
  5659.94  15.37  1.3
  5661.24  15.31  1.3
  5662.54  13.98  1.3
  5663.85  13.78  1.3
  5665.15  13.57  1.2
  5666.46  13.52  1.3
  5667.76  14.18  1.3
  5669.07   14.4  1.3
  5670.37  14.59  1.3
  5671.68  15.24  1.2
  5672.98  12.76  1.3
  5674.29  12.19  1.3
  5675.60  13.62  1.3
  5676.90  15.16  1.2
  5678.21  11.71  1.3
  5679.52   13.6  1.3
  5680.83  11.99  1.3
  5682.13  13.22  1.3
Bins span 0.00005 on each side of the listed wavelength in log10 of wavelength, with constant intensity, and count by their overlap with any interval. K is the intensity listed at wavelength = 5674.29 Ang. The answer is 12.19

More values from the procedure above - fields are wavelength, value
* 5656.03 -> 12.88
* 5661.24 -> 15.31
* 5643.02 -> 12.99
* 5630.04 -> 14.32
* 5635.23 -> 12.8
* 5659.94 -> 15.37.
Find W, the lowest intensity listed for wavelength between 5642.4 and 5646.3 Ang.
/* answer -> 12.99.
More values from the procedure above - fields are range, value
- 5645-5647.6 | 14.26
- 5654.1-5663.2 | 12.88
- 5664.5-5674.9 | 12.19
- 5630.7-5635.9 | 12.8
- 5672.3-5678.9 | 11.71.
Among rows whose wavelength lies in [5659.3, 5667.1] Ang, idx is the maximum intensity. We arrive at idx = 15.37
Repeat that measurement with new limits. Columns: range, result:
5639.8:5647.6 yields 16.04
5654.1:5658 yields 13.81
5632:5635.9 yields 14.01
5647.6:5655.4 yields 15.65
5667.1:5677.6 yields 15.24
